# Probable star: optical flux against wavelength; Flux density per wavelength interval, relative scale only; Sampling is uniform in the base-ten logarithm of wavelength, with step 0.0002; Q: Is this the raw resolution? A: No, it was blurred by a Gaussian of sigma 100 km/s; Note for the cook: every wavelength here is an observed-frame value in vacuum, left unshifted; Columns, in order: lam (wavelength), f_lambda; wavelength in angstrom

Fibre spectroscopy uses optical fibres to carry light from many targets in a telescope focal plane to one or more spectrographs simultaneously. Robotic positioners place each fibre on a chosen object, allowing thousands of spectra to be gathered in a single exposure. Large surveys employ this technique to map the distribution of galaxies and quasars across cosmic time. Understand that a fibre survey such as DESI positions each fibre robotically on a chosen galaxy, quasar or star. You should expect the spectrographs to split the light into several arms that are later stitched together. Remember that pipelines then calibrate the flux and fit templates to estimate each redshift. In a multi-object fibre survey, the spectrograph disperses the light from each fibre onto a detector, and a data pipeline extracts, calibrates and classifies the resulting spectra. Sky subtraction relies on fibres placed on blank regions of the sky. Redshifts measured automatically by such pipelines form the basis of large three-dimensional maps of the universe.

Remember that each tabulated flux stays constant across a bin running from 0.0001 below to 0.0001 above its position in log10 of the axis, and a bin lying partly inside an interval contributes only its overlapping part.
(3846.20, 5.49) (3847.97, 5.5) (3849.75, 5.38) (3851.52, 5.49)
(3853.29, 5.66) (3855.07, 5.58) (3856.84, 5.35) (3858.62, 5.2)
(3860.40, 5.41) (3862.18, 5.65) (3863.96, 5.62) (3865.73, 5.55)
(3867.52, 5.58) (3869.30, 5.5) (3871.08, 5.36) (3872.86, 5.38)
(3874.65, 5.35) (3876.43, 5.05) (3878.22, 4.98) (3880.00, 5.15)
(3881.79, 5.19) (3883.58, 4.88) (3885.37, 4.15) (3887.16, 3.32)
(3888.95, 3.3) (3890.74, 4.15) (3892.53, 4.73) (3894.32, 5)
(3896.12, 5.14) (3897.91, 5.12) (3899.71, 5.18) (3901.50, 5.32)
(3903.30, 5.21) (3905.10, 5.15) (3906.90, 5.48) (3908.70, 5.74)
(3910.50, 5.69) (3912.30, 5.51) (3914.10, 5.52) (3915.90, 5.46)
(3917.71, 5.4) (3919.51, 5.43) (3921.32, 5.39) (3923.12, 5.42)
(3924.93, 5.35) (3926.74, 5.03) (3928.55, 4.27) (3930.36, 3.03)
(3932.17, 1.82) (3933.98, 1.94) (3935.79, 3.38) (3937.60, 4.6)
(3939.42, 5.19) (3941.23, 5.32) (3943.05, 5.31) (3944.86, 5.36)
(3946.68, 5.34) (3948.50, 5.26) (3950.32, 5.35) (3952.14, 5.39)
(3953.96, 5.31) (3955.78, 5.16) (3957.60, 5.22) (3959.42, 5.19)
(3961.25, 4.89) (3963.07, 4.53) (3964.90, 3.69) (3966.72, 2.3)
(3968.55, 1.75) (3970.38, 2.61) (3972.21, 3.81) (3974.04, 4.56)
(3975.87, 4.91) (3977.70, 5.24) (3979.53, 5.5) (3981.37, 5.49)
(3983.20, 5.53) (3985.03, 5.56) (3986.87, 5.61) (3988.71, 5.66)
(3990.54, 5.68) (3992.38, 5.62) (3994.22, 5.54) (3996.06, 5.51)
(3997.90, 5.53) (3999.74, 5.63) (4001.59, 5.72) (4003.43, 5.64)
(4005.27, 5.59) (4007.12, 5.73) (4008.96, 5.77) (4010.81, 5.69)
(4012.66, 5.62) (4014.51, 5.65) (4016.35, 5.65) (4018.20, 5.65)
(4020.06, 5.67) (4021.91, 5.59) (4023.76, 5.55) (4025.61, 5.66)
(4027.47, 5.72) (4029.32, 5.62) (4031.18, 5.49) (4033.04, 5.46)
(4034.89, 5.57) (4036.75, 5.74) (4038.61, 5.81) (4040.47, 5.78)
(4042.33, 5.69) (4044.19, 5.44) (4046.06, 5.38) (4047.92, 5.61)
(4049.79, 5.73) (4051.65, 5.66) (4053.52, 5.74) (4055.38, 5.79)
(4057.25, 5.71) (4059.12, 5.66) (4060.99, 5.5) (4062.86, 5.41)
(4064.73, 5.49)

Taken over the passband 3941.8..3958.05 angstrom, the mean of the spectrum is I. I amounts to 5.3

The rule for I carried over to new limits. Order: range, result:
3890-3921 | 5.26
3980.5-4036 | 5.61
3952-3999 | 4.83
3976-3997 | 5.52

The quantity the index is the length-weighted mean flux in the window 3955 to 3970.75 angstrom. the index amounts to 3.96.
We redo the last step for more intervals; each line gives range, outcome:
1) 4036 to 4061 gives 5.67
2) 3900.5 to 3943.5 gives 4.83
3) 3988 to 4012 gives 5.64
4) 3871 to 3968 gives 4.8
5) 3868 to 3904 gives 4.88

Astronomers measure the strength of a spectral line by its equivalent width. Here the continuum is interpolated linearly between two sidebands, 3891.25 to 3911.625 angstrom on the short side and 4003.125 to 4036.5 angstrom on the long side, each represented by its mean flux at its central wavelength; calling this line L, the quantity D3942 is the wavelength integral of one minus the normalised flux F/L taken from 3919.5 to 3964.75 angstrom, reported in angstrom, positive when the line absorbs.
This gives 5.59 angstrom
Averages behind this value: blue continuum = 5.23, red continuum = 5.63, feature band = 4.71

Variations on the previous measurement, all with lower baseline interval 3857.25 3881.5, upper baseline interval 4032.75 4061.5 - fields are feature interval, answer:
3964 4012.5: 4.80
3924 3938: 4.65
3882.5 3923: 2.95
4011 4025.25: -0.07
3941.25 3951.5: 0.30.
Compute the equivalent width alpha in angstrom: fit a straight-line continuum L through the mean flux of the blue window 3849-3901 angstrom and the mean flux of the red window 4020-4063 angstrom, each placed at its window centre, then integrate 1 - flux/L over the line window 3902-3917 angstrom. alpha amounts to -0.8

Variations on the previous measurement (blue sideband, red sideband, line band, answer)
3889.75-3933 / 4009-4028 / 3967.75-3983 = 3.0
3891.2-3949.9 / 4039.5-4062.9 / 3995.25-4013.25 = -0.9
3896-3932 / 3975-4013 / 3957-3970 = 3.7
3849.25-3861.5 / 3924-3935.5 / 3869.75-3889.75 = 0.3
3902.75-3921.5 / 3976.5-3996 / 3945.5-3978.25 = 6.2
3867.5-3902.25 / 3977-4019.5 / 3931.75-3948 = 2.7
